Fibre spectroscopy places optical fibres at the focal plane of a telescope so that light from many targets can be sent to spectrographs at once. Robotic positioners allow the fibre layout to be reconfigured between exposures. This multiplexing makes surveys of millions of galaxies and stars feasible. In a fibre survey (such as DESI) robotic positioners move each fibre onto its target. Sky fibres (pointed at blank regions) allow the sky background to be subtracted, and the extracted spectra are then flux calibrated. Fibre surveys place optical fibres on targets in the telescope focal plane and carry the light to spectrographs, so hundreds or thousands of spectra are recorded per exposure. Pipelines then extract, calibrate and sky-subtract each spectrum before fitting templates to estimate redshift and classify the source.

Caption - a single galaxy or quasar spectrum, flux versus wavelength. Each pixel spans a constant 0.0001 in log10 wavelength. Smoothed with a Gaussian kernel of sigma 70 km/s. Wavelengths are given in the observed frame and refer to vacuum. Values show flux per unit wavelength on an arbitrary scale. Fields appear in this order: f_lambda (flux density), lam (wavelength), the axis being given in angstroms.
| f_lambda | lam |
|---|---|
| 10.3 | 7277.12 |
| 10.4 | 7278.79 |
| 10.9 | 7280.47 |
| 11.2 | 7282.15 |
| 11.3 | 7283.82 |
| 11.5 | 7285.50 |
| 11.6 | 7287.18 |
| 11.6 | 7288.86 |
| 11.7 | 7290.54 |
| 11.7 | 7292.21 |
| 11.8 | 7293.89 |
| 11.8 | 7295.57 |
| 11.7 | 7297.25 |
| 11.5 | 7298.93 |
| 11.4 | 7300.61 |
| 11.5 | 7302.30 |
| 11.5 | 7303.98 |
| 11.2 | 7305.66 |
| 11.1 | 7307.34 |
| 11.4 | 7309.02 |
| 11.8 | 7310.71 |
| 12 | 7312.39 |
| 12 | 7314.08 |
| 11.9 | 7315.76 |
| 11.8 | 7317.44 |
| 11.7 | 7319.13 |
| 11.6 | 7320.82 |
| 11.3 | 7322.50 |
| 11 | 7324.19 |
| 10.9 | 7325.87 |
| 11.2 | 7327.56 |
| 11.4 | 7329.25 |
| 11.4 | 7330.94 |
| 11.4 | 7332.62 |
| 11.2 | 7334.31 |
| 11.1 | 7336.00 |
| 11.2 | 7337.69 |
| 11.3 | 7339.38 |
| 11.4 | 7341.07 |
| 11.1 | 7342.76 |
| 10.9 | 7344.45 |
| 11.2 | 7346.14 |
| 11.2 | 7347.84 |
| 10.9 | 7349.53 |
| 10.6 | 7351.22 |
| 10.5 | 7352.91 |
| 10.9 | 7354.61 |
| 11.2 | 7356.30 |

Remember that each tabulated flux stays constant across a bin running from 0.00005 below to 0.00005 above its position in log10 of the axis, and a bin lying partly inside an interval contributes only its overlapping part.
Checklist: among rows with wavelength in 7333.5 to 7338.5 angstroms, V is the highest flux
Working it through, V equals 11.2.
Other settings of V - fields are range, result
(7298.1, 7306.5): 11.5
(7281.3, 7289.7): 11.6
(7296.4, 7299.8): 11.7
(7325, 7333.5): 11.4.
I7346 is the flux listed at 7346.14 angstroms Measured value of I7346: 11.2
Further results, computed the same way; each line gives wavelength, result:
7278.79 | 10.4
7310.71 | 11.8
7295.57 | 11.8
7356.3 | 11.2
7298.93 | 11.5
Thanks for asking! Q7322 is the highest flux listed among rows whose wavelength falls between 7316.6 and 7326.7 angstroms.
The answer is 11.8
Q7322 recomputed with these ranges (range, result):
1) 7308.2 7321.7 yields 12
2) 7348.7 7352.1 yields 10.9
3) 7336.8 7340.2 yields 11.3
